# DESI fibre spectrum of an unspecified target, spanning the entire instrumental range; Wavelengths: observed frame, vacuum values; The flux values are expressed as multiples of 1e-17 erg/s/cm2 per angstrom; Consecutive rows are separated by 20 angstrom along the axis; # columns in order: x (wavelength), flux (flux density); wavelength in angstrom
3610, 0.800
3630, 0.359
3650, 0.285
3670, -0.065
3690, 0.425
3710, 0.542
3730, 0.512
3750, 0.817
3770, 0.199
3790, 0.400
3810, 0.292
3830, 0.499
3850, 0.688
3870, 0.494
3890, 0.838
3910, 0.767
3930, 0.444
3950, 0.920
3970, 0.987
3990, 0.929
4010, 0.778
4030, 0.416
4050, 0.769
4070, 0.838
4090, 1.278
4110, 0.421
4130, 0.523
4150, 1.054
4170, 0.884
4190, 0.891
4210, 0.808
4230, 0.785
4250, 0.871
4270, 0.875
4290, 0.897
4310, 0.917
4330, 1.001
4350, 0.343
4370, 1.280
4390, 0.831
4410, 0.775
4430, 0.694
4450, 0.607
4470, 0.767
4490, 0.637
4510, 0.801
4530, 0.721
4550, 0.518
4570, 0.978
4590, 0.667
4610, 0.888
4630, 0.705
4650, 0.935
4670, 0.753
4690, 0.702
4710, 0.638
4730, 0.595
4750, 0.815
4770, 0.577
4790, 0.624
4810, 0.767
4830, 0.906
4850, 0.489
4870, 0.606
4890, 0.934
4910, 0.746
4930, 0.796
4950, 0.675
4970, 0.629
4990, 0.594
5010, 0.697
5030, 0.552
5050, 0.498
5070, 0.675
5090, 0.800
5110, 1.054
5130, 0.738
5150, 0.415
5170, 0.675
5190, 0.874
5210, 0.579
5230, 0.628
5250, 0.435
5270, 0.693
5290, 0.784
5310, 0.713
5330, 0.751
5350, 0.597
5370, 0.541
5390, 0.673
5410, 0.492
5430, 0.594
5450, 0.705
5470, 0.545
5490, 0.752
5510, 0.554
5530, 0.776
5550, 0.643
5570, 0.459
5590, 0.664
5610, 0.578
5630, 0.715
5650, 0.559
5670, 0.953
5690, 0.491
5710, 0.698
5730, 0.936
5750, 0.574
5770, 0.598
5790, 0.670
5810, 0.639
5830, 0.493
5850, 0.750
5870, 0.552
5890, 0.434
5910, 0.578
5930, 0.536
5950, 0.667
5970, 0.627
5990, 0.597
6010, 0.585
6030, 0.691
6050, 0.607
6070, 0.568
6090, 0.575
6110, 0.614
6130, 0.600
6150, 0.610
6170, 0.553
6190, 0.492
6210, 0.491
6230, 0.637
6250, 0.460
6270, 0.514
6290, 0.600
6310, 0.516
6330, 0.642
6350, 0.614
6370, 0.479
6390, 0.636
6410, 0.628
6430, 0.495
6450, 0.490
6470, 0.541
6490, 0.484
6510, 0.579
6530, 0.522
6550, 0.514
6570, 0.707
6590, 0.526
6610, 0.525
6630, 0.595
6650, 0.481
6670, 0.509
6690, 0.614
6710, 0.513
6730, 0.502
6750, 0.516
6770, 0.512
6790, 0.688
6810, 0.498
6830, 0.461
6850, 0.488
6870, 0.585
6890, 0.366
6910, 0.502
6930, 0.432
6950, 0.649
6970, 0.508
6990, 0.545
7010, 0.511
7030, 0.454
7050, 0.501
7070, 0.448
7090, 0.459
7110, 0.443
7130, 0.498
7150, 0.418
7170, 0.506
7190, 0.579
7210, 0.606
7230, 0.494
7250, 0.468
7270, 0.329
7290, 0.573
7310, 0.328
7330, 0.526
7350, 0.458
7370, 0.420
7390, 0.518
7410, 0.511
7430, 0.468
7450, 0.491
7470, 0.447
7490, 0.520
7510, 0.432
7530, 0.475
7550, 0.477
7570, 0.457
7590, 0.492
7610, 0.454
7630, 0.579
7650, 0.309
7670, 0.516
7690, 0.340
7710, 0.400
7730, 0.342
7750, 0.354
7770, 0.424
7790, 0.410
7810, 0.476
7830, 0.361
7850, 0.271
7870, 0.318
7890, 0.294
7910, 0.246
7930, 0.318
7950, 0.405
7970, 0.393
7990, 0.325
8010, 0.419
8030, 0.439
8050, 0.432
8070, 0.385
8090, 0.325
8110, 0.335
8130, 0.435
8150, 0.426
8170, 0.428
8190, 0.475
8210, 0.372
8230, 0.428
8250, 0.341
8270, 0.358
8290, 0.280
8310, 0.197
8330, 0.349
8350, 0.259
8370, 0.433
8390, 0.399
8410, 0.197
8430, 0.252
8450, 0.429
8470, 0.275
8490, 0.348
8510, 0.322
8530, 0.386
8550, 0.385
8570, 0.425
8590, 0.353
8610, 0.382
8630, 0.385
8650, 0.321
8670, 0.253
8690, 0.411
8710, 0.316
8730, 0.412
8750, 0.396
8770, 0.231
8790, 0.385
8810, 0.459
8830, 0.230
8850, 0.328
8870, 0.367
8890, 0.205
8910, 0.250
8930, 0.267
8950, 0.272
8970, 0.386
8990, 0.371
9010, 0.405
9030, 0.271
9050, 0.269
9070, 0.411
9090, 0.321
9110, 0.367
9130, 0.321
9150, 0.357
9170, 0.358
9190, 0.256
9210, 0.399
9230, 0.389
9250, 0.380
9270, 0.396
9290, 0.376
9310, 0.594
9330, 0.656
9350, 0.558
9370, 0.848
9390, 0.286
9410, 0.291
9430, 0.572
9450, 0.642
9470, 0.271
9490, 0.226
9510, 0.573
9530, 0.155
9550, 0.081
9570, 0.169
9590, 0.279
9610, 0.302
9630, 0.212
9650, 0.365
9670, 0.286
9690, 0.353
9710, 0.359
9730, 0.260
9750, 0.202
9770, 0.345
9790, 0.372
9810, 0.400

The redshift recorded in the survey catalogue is 0.035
